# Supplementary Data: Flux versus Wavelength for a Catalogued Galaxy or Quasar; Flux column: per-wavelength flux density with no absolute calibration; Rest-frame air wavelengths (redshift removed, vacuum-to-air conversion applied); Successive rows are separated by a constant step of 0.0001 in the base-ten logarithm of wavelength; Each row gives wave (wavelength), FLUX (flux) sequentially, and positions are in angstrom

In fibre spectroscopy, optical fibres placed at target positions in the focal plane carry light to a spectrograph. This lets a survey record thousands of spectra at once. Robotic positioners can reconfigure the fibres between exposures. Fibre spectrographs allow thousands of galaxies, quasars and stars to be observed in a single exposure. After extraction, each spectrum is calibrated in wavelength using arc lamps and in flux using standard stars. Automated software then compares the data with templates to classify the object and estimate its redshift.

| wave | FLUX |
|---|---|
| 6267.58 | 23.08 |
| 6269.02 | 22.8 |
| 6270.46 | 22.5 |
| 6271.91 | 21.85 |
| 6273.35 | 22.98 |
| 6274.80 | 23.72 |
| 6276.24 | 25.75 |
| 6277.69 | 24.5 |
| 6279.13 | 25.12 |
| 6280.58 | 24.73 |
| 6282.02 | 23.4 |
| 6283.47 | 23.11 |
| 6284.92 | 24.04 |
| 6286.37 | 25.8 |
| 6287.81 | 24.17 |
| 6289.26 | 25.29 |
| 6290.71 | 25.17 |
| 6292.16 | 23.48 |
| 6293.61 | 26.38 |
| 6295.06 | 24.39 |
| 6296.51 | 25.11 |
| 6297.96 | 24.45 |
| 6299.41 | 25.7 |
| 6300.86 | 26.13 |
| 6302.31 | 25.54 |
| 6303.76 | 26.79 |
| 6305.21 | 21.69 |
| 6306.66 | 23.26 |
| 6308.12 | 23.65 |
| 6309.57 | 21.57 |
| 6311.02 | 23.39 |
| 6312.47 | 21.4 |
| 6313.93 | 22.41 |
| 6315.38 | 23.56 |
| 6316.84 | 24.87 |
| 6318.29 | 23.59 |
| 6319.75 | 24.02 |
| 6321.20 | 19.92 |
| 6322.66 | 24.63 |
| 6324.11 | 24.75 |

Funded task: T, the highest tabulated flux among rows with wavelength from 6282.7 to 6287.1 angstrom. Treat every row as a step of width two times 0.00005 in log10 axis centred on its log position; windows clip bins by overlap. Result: 25.8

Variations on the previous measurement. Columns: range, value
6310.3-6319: 24.87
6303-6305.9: 26.79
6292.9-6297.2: 26.38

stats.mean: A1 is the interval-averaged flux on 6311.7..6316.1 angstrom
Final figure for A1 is 22.5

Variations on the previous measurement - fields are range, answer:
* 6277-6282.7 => 24.5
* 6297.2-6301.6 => 25.4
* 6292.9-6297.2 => 25.3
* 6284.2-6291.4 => 24.9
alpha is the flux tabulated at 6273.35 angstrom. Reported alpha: 22.98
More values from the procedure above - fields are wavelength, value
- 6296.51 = 25.11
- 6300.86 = 26.13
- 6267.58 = 23.08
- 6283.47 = 23.11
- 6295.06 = 24.39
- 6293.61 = 26.38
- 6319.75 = 24.02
